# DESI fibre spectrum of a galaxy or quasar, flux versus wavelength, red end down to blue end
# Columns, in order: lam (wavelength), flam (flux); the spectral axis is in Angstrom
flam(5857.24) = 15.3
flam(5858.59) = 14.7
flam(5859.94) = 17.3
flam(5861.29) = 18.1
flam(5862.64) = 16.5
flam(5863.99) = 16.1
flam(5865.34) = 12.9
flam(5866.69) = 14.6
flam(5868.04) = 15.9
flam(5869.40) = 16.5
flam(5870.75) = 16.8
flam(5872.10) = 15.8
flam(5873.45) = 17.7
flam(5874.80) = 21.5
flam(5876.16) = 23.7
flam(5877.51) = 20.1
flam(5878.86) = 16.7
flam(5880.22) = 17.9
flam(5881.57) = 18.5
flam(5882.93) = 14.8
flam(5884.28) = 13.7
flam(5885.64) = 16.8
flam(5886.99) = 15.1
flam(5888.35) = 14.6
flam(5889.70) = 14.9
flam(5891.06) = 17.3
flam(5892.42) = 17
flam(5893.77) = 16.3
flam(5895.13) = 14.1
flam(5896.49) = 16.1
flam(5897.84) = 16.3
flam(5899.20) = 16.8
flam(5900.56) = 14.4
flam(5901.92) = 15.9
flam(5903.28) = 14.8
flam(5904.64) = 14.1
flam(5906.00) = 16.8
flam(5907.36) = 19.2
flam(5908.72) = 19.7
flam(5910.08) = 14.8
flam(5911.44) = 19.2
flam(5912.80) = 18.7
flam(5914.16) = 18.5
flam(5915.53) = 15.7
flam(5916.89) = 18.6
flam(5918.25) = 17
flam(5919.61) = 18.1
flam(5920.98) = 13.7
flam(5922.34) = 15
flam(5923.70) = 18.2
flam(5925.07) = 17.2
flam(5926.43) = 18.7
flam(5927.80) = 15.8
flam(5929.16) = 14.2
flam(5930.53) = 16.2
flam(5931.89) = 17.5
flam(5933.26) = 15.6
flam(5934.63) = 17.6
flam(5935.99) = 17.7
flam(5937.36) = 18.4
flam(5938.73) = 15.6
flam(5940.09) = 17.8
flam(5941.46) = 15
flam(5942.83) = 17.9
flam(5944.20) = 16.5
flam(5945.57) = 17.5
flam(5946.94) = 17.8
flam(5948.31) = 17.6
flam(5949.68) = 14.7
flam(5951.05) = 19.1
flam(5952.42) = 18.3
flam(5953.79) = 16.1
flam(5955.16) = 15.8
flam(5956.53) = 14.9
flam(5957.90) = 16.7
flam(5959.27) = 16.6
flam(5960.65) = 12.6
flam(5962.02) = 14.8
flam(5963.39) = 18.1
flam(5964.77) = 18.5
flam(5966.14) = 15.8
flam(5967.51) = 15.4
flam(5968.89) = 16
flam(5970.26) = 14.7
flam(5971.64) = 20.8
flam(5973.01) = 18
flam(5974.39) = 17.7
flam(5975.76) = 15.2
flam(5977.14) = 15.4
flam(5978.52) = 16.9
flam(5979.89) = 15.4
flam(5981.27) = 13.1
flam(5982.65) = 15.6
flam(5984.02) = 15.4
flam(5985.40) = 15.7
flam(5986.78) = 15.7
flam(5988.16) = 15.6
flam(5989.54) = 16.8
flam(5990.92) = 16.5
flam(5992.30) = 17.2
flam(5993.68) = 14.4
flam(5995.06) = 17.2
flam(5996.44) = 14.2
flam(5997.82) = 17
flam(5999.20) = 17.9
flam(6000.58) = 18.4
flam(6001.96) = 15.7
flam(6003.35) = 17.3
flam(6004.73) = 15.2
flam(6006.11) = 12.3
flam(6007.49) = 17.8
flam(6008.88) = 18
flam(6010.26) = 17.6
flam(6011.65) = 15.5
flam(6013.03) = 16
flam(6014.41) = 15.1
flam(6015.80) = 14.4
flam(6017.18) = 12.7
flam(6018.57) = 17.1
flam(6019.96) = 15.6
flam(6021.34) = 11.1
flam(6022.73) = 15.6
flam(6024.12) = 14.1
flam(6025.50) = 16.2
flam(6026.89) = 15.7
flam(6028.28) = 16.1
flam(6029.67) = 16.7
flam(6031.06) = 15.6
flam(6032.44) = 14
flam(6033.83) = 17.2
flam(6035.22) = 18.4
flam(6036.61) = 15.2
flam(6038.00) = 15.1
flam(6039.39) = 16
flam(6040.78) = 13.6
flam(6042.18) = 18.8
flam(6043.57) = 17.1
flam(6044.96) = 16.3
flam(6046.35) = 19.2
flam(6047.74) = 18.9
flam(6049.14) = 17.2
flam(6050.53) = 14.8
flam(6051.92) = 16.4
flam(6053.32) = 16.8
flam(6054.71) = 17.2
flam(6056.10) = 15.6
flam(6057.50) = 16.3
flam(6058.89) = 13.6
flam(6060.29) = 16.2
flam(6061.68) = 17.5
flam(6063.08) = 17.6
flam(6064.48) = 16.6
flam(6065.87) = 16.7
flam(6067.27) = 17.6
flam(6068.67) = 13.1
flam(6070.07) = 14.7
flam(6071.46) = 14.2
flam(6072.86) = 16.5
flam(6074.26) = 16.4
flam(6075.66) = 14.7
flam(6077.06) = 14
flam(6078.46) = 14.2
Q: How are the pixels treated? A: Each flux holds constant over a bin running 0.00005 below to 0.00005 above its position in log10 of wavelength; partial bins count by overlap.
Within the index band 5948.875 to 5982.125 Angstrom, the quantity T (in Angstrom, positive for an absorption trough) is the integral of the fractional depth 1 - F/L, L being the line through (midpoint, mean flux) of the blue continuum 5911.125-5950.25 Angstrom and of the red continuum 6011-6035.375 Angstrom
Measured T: 0.1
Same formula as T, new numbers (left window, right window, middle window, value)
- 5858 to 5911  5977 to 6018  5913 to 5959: -1.7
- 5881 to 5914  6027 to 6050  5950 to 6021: 1.4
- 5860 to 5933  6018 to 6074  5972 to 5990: 0.4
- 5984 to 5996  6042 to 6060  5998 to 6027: 1.0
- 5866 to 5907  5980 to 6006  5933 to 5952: -1.0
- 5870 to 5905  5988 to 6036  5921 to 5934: 0.0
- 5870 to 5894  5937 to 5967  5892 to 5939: 0.7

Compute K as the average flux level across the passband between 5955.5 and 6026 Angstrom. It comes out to 15.9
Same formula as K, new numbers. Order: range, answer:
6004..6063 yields 16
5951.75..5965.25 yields 16.2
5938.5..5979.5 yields 16.6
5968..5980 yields 16.7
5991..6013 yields 16.4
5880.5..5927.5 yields 16.5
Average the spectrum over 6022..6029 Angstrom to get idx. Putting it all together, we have 15.5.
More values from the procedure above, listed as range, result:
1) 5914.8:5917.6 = 17.1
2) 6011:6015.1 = 15.6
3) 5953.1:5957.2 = 15.6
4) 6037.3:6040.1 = 15.5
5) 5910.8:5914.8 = 18.8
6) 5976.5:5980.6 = 15.9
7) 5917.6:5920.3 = 17.5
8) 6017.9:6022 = 14.6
